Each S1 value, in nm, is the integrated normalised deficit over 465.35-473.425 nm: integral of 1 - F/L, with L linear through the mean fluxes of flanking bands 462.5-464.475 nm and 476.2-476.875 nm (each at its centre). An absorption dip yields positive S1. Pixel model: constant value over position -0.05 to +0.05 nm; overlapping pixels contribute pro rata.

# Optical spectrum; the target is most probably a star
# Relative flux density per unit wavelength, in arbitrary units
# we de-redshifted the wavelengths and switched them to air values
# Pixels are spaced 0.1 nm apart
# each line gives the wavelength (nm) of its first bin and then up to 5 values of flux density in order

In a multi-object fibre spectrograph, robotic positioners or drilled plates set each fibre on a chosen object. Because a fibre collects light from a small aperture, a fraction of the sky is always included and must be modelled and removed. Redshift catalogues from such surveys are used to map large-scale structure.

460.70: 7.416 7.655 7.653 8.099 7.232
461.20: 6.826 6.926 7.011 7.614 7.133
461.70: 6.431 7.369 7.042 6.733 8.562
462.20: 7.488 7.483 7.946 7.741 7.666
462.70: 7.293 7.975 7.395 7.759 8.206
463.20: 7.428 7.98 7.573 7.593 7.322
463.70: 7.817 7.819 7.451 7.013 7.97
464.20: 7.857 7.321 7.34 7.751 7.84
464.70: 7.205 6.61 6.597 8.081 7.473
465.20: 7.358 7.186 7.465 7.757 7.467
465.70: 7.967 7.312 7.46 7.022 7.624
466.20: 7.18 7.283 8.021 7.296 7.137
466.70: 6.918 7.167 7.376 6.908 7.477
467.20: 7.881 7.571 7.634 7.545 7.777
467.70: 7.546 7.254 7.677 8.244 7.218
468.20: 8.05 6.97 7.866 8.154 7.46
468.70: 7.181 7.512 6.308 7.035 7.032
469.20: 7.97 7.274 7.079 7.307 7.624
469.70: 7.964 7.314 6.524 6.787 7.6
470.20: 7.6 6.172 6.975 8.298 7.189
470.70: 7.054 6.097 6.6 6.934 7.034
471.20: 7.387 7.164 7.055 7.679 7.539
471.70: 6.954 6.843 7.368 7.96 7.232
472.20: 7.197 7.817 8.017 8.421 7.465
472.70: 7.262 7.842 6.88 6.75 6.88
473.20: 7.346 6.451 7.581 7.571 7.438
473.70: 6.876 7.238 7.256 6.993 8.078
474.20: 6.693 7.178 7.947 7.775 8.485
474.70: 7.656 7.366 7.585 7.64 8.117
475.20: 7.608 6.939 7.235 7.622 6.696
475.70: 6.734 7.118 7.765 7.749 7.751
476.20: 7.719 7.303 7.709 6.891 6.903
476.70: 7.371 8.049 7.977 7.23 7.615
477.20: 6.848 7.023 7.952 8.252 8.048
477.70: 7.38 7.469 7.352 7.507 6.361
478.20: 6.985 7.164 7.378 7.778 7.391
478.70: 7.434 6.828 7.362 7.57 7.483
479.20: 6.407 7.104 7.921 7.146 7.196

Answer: 0.20 nm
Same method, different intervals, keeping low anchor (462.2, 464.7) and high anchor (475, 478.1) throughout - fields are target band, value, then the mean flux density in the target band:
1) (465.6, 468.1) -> 0.04 nm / 7.46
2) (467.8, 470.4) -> 0.07 nm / 7.35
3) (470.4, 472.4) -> 0.07 nm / 7.24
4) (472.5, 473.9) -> 0.05 nm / 7.24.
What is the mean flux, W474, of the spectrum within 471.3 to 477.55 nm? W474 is 7.43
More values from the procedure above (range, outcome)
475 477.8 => 7.47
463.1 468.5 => 7.5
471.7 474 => 7.33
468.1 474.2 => 7.29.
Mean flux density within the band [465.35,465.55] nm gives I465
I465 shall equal 7.61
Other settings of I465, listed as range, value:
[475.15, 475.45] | 7.26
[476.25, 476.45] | 7.51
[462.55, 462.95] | 7.58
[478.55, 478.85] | 7.22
